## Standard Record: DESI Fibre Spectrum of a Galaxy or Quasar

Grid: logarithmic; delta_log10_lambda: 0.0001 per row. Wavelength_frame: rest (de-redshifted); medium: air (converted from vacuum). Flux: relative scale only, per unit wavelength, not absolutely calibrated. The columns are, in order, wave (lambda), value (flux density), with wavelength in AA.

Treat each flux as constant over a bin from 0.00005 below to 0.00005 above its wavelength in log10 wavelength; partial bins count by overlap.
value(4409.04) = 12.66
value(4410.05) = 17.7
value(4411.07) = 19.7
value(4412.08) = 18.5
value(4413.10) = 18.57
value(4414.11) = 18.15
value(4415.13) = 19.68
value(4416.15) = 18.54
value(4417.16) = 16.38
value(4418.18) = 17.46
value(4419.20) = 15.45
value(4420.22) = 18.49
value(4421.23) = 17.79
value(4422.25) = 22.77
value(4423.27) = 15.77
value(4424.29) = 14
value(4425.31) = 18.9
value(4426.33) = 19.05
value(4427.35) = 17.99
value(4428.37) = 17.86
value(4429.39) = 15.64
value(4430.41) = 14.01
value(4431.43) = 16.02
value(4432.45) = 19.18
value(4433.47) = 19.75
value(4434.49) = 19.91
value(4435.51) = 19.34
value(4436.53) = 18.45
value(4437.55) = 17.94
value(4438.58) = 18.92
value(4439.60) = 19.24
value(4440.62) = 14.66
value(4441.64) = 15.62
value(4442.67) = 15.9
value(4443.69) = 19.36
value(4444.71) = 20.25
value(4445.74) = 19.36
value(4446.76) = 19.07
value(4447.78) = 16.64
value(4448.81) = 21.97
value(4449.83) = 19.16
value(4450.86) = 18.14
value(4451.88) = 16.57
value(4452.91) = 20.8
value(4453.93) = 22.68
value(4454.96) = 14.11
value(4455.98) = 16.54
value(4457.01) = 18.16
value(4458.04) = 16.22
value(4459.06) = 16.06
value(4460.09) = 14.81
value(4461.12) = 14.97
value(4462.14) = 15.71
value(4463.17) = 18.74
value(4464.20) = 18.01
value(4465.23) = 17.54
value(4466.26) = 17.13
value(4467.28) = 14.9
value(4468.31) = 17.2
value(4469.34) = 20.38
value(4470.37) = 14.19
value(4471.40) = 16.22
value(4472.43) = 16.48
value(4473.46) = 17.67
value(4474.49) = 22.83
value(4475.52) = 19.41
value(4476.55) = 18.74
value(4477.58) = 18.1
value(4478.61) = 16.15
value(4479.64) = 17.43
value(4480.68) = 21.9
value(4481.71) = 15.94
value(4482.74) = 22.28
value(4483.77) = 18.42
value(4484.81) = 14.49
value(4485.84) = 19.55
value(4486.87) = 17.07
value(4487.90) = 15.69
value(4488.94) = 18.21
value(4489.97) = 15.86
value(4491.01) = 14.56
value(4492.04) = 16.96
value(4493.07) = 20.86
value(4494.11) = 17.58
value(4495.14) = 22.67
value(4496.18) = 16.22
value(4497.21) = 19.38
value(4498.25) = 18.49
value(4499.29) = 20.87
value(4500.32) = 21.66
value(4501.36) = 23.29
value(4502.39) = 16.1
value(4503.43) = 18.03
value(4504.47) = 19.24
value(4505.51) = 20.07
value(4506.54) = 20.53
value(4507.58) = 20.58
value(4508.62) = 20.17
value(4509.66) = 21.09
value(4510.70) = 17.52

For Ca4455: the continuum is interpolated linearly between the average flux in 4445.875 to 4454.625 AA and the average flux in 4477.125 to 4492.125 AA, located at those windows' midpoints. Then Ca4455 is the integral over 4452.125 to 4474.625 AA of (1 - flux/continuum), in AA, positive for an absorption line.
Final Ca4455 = 1.7 AA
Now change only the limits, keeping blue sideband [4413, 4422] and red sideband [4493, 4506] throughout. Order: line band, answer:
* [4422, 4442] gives 0.6 AA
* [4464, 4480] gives 1.1 AA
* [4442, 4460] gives 0.4 AA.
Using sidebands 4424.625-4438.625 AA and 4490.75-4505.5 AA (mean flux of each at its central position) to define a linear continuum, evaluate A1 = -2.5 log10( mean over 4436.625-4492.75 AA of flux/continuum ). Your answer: 0.05 mag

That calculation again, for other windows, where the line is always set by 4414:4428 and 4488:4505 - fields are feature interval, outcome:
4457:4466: 0.10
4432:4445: -0.02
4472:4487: 0.00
